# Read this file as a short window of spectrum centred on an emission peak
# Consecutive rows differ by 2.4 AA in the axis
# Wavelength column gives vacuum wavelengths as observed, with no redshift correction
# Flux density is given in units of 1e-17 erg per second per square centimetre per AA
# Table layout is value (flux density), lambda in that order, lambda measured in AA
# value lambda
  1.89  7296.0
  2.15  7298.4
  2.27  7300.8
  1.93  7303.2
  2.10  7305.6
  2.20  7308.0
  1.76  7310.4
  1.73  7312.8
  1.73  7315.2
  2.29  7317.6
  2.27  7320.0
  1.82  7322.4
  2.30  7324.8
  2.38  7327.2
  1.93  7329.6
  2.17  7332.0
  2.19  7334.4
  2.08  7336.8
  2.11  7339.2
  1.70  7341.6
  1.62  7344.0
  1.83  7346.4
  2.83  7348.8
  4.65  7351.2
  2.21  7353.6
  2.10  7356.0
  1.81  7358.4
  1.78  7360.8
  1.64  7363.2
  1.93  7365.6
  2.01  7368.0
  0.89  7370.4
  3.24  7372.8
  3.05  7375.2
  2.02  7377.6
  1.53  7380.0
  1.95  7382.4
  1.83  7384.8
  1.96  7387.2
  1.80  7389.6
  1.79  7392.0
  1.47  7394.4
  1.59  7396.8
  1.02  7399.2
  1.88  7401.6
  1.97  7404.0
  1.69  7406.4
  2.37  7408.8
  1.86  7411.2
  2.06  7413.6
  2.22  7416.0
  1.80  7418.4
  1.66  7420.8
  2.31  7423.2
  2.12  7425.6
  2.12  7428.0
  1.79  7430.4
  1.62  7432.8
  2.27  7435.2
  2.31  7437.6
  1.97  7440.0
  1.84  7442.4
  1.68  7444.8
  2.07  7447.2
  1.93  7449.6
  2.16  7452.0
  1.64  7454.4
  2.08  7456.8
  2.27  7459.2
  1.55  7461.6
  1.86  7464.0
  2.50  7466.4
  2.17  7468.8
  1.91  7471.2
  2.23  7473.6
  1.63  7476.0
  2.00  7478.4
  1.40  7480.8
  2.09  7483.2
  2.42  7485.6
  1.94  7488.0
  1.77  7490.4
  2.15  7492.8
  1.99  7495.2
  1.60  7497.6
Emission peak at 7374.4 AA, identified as [N II]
